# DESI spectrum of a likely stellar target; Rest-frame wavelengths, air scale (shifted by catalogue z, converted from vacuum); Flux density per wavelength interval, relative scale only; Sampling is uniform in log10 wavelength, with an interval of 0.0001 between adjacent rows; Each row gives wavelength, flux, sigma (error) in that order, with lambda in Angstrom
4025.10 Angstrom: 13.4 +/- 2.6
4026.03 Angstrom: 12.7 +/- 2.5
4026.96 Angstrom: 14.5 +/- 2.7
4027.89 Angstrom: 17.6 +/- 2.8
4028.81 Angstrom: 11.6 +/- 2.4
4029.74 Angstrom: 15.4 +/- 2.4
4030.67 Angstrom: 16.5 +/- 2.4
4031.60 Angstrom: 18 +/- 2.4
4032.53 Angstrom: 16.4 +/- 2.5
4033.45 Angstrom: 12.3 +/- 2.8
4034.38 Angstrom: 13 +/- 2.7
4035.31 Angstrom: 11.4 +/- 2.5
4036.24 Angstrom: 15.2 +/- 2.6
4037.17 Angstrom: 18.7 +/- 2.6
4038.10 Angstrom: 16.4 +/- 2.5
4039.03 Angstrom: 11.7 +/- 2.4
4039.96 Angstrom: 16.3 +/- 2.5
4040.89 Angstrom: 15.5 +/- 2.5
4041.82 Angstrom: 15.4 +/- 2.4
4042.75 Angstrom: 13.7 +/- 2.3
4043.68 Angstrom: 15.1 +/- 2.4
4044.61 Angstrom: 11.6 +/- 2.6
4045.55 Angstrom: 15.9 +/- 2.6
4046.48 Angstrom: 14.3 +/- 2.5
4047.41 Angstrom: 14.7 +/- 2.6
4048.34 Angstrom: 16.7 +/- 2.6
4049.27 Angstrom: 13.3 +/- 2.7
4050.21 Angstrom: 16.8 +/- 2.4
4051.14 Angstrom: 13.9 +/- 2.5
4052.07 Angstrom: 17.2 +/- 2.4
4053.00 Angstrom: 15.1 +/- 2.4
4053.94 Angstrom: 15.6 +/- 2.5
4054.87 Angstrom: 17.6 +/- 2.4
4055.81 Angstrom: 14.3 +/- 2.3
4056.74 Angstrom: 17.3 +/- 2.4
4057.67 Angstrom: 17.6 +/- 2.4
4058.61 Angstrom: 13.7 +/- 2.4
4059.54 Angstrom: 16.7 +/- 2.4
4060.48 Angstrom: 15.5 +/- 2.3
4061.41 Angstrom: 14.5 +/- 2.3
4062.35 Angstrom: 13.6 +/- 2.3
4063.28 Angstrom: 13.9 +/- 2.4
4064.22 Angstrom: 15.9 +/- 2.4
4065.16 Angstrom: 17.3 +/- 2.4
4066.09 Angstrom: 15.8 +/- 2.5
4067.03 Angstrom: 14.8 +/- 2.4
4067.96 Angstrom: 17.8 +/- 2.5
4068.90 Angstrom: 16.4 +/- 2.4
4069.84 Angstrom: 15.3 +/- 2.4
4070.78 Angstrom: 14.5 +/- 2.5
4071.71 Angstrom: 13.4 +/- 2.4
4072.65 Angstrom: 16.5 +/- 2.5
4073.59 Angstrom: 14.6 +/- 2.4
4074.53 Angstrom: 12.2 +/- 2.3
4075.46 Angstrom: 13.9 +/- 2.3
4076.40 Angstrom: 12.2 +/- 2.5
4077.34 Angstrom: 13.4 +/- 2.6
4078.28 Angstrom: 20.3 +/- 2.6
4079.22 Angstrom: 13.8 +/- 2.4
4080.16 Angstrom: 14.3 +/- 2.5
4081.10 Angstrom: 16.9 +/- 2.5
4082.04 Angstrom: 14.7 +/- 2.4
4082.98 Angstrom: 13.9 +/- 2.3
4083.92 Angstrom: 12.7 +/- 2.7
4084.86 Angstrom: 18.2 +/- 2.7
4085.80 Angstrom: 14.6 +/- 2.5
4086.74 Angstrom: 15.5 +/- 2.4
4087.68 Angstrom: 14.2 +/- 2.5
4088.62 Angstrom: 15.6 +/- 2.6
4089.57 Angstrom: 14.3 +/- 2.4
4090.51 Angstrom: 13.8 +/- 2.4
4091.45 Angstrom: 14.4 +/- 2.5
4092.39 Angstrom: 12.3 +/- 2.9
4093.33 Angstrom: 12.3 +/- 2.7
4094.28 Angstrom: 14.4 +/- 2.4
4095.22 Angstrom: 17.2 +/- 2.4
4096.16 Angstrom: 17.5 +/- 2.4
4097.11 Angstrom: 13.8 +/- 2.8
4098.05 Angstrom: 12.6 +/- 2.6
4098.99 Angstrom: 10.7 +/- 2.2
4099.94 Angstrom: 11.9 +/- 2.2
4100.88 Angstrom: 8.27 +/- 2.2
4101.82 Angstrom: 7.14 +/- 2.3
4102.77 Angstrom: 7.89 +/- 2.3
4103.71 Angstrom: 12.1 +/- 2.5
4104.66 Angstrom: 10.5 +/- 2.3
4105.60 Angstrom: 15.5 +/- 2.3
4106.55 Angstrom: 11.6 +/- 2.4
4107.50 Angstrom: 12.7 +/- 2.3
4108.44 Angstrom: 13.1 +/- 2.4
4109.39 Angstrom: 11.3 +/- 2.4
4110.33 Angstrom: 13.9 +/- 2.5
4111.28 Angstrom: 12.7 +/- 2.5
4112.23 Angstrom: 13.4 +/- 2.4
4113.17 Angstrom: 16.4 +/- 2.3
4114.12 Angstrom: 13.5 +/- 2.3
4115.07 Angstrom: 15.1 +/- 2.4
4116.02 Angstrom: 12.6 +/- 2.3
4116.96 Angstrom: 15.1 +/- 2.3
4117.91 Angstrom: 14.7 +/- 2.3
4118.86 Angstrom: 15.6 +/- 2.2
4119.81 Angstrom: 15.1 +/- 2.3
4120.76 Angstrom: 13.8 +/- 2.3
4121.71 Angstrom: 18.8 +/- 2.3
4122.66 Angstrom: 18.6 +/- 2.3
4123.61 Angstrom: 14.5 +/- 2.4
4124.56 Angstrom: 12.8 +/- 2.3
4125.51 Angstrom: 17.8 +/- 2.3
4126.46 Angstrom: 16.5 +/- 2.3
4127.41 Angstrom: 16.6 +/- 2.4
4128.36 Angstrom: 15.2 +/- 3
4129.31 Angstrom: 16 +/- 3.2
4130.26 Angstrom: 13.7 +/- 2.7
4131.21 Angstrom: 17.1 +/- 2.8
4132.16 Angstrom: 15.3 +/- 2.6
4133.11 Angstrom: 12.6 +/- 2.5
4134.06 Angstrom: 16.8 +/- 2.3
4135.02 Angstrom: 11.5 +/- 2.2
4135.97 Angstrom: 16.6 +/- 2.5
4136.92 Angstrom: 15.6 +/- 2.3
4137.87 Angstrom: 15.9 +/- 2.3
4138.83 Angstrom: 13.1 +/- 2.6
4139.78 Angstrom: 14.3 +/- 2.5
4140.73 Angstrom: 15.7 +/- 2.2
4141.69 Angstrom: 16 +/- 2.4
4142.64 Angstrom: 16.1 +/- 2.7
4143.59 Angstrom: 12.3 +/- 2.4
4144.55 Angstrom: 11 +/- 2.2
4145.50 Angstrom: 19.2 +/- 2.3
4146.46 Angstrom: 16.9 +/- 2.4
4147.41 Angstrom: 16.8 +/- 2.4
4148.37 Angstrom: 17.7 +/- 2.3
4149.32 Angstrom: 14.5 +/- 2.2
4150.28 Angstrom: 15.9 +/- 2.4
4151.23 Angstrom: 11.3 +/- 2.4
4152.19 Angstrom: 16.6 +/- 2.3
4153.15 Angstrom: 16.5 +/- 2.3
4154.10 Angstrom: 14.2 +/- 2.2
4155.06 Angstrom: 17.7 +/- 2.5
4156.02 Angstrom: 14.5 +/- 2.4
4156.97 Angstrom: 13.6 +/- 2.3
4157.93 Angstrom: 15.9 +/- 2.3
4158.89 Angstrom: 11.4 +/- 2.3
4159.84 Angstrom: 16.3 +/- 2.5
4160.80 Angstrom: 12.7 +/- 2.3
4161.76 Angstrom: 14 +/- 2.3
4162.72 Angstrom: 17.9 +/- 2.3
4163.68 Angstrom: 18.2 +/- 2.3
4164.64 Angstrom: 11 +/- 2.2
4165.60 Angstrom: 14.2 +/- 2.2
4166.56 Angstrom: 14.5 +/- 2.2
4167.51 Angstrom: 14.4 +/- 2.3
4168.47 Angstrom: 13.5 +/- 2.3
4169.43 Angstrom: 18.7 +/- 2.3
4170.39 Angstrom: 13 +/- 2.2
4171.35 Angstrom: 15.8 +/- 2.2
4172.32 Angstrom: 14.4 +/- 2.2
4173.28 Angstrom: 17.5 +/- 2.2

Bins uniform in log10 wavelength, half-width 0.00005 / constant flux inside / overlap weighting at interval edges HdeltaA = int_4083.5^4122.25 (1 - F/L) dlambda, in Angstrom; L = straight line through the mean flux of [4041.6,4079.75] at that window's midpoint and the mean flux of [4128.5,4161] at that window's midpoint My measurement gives 3.9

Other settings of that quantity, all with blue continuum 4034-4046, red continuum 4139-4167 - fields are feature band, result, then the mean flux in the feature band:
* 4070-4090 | 0.01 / 14.8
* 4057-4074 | -0.87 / 15.5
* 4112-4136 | -0.45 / 15.2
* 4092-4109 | 2.91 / 12.3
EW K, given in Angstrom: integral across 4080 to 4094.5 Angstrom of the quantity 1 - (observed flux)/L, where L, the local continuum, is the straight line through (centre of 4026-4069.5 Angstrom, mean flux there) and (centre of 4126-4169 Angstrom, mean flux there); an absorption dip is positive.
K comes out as 0.6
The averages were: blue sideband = 15.2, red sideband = 15.1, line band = 14.5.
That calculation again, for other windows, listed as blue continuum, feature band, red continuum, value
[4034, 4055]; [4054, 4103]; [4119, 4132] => 2.66 Angstrom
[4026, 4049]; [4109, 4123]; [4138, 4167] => 0.25 Angstrom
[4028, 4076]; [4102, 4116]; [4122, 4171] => 2.26 Angstrom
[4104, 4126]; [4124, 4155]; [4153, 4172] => -1.48 Angstrom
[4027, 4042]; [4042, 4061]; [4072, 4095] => -0.56 Angstrom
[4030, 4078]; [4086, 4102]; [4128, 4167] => 1.76 Angstrom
